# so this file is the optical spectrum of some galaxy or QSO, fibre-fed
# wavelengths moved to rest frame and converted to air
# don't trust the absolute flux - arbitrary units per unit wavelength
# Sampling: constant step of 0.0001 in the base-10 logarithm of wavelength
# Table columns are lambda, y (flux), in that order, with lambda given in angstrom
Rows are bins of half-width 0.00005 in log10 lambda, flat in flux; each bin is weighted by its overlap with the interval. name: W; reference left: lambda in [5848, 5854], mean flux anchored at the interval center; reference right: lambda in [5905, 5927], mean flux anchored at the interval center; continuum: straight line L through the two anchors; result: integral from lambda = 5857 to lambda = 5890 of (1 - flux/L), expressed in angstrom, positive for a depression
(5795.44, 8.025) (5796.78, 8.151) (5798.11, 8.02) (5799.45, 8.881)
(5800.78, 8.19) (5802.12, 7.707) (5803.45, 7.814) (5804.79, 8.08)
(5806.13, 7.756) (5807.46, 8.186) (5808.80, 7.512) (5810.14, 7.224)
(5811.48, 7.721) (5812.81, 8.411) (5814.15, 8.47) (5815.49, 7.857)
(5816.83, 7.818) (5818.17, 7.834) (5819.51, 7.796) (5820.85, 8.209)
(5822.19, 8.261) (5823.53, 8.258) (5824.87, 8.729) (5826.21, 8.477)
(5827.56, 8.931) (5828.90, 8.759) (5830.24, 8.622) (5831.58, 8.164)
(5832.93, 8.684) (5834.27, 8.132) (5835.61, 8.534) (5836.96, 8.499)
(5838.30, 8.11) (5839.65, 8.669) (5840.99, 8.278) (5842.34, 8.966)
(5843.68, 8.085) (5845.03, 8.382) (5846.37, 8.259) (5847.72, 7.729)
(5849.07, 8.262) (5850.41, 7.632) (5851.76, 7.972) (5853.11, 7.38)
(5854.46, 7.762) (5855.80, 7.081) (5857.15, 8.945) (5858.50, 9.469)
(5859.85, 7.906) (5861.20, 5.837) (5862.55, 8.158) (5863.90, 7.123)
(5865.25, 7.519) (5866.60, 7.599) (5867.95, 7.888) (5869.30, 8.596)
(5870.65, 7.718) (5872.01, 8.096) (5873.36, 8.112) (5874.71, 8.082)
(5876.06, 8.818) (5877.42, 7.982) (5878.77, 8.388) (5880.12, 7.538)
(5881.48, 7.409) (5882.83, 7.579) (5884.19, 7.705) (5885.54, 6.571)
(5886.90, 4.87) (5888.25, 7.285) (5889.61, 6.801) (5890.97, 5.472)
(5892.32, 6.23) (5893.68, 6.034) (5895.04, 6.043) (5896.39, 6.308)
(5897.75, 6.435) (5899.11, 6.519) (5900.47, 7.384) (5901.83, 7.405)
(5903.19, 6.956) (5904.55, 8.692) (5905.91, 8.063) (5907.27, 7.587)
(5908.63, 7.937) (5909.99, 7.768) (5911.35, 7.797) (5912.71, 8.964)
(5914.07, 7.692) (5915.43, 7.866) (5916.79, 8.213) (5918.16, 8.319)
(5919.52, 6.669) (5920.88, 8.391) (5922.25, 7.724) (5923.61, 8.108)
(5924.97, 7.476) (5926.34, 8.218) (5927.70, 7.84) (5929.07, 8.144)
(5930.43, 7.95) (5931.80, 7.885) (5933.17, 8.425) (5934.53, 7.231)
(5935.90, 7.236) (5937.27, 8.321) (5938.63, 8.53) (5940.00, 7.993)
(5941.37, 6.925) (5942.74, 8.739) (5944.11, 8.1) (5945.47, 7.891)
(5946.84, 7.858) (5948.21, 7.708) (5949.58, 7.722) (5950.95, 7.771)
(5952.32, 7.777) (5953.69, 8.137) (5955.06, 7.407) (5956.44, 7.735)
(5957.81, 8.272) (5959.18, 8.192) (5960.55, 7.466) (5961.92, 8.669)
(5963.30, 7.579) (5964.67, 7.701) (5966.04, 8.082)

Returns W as 0.75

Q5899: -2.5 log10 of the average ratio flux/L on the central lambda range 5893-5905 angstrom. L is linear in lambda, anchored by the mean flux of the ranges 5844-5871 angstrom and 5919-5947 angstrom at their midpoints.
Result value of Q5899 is 0.16 mag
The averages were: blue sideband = 7.87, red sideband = 7.9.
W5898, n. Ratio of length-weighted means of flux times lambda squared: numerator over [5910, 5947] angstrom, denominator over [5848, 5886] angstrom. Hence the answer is 1.04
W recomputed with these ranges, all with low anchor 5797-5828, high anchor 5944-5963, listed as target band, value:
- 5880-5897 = 3.0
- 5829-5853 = -0.7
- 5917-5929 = 0.1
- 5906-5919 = -0.1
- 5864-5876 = 0.1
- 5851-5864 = 0.4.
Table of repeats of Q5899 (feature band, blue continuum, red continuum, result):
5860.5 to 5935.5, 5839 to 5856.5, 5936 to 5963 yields 0.07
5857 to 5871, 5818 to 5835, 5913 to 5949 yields 0.05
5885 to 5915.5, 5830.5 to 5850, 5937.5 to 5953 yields 0.15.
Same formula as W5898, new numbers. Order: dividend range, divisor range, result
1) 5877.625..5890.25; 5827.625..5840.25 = 0.86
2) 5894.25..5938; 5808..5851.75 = 0.96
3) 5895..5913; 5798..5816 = 0.96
